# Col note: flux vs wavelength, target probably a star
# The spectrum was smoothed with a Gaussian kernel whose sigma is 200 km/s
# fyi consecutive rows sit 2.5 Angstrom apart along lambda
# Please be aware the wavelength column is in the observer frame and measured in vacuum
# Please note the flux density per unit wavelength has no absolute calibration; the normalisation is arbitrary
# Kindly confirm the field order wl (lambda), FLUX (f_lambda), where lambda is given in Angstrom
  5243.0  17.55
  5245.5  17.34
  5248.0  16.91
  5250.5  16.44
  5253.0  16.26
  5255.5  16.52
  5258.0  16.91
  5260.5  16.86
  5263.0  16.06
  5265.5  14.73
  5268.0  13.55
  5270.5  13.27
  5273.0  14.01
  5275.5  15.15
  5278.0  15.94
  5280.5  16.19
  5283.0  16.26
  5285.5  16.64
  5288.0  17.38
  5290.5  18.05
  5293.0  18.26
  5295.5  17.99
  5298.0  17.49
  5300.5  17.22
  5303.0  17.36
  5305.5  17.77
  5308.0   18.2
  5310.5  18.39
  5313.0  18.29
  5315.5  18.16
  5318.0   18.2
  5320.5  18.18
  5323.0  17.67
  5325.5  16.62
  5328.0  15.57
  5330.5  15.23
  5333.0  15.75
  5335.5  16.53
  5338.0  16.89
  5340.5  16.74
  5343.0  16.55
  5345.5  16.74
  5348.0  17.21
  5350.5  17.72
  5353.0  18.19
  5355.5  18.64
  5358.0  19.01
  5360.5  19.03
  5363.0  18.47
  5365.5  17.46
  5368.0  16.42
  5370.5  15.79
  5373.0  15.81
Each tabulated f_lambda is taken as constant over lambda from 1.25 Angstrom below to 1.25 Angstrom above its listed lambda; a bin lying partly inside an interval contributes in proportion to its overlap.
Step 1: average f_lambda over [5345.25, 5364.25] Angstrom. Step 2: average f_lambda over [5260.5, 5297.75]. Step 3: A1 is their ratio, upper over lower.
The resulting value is 1.14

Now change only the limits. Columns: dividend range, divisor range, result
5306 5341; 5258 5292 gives 1.09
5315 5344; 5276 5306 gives 0.98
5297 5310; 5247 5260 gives 1.06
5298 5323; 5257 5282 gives 1.18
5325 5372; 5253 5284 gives 1.10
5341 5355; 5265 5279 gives 1.20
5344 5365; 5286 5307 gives 1.02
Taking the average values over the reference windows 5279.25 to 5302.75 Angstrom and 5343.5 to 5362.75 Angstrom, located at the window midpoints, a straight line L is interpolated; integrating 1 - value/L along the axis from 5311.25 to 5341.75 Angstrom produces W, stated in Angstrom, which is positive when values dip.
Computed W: 1.20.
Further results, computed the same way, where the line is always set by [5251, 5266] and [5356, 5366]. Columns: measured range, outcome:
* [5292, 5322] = -1.0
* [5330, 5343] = 1.2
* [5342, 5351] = 0.6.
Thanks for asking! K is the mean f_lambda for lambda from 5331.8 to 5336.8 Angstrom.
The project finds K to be 16.2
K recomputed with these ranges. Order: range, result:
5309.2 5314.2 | 18.3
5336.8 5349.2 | 16.8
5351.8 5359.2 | 18.6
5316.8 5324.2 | 18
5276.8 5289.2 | 16.5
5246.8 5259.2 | 16.6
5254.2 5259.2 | 16.7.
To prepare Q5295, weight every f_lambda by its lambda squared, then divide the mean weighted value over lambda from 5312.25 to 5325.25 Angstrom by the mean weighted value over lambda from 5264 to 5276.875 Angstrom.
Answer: 1.29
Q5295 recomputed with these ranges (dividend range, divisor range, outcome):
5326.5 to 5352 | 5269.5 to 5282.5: 1.13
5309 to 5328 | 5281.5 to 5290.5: 1.06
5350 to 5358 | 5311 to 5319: 1.02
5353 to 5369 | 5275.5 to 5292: 1.13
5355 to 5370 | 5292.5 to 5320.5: 1.03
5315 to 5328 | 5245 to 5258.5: 1.08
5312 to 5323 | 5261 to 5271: 1.26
